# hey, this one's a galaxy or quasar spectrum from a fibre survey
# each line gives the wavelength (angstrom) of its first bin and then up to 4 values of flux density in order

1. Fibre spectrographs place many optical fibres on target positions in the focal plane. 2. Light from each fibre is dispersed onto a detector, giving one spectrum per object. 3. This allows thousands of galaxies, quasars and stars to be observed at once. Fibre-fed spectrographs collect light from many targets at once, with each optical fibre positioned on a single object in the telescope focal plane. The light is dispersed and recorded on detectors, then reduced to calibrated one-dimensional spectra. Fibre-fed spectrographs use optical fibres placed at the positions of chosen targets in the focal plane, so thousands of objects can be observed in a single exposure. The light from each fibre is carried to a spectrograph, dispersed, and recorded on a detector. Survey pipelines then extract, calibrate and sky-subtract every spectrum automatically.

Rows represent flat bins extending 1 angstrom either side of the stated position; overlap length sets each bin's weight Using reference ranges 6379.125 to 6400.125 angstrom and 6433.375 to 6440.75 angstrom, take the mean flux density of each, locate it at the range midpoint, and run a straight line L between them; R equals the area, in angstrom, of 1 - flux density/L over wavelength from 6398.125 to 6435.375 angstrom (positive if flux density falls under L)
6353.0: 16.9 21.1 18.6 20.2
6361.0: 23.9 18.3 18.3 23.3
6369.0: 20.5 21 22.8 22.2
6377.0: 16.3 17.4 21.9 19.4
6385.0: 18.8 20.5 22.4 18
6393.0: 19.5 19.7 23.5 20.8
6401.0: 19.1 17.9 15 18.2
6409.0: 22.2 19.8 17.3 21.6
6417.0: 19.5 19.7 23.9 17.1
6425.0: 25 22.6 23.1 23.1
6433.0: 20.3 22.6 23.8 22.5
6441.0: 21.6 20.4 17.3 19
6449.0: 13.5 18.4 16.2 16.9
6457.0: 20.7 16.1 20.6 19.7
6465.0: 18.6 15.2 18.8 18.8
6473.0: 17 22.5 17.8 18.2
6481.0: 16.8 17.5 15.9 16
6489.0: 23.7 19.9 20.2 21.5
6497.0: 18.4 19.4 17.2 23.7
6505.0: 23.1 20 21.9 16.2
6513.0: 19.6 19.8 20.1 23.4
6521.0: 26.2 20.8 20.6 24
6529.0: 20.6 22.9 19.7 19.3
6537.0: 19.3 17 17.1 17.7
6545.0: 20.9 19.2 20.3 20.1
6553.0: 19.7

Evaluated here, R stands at 2.10 angstrom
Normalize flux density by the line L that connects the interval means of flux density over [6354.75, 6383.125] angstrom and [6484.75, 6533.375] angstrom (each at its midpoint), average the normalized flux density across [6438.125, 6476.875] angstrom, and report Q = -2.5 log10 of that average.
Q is 0.11 mag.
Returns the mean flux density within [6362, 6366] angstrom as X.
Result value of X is 18.3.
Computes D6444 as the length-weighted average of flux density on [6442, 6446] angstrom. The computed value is 18.9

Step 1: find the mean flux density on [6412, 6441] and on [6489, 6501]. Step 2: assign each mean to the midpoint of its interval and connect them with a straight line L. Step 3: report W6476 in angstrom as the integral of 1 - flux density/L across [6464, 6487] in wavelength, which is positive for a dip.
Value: 2.9 angstrom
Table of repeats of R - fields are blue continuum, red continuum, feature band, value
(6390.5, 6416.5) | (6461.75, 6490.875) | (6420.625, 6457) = -2.7 angstrom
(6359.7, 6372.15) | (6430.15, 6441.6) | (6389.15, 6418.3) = 2.9 angstrom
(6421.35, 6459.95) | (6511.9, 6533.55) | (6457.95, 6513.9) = 5.0 angstrom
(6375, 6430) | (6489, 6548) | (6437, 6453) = 0.9 angstrom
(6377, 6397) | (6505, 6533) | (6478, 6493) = 1.8 angstrom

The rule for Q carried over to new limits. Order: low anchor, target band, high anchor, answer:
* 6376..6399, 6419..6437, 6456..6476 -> -0.15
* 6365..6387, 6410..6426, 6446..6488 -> -0.07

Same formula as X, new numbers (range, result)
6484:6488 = 15.9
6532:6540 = 18.8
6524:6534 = 21.6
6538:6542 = 17.1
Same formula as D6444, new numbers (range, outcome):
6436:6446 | 21.1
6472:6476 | 19.8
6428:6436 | 22.3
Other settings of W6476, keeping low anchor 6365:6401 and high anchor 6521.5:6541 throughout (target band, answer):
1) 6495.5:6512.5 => 0.3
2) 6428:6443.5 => -1.4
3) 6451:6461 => 1.2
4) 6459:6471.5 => 1.2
